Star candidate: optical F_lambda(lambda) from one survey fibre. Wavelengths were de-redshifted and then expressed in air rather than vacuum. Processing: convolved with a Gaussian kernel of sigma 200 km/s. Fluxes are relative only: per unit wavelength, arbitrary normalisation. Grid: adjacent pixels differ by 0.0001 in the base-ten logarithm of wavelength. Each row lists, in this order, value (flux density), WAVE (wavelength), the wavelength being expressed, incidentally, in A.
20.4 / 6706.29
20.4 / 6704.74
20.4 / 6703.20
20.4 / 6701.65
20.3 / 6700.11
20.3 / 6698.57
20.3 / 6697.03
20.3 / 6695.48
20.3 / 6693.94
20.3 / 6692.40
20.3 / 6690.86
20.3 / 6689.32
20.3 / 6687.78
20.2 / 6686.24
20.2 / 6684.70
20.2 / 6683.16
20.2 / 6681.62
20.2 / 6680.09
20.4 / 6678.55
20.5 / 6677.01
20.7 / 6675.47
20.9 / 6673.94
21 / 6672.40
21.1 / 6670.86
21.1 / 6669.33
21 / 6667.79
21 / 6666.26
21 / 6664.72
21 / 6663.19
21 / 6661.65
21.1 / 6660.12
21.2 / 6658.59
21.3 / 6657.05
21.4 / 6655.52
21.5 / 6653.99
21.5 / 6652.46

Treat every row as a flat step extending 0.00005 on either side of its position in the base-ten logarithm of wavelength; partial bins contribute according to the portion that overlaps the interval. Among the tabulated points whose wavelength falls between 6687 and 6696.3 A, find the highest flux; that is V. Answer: 20.3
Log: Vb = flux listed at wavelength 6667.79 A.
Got 21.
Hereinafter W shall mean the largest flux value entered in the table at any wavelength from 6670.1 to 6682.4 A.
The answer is 21.1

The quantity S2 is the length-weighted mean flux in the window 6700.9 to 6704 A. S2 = 20.4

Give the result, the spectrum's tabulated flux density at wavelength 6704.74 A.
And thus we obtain 20.4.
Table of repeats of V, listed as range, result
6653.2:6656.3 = 21.5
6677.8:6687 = 20.4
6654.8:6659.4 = 21.4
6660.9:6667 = 21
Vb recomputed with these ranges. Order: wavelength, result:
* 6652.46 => 21.5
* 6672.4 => 21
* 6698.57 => 20.3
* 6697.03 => 20.3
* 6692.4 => 20.3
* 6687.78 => 20.3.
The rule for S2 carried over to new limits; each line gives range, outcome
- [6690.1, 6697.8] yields 20.3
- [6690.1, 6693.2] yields 20.3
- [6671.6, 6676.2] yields 20.9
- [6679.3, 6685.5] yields 20.2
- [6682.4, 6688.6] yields 20.2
